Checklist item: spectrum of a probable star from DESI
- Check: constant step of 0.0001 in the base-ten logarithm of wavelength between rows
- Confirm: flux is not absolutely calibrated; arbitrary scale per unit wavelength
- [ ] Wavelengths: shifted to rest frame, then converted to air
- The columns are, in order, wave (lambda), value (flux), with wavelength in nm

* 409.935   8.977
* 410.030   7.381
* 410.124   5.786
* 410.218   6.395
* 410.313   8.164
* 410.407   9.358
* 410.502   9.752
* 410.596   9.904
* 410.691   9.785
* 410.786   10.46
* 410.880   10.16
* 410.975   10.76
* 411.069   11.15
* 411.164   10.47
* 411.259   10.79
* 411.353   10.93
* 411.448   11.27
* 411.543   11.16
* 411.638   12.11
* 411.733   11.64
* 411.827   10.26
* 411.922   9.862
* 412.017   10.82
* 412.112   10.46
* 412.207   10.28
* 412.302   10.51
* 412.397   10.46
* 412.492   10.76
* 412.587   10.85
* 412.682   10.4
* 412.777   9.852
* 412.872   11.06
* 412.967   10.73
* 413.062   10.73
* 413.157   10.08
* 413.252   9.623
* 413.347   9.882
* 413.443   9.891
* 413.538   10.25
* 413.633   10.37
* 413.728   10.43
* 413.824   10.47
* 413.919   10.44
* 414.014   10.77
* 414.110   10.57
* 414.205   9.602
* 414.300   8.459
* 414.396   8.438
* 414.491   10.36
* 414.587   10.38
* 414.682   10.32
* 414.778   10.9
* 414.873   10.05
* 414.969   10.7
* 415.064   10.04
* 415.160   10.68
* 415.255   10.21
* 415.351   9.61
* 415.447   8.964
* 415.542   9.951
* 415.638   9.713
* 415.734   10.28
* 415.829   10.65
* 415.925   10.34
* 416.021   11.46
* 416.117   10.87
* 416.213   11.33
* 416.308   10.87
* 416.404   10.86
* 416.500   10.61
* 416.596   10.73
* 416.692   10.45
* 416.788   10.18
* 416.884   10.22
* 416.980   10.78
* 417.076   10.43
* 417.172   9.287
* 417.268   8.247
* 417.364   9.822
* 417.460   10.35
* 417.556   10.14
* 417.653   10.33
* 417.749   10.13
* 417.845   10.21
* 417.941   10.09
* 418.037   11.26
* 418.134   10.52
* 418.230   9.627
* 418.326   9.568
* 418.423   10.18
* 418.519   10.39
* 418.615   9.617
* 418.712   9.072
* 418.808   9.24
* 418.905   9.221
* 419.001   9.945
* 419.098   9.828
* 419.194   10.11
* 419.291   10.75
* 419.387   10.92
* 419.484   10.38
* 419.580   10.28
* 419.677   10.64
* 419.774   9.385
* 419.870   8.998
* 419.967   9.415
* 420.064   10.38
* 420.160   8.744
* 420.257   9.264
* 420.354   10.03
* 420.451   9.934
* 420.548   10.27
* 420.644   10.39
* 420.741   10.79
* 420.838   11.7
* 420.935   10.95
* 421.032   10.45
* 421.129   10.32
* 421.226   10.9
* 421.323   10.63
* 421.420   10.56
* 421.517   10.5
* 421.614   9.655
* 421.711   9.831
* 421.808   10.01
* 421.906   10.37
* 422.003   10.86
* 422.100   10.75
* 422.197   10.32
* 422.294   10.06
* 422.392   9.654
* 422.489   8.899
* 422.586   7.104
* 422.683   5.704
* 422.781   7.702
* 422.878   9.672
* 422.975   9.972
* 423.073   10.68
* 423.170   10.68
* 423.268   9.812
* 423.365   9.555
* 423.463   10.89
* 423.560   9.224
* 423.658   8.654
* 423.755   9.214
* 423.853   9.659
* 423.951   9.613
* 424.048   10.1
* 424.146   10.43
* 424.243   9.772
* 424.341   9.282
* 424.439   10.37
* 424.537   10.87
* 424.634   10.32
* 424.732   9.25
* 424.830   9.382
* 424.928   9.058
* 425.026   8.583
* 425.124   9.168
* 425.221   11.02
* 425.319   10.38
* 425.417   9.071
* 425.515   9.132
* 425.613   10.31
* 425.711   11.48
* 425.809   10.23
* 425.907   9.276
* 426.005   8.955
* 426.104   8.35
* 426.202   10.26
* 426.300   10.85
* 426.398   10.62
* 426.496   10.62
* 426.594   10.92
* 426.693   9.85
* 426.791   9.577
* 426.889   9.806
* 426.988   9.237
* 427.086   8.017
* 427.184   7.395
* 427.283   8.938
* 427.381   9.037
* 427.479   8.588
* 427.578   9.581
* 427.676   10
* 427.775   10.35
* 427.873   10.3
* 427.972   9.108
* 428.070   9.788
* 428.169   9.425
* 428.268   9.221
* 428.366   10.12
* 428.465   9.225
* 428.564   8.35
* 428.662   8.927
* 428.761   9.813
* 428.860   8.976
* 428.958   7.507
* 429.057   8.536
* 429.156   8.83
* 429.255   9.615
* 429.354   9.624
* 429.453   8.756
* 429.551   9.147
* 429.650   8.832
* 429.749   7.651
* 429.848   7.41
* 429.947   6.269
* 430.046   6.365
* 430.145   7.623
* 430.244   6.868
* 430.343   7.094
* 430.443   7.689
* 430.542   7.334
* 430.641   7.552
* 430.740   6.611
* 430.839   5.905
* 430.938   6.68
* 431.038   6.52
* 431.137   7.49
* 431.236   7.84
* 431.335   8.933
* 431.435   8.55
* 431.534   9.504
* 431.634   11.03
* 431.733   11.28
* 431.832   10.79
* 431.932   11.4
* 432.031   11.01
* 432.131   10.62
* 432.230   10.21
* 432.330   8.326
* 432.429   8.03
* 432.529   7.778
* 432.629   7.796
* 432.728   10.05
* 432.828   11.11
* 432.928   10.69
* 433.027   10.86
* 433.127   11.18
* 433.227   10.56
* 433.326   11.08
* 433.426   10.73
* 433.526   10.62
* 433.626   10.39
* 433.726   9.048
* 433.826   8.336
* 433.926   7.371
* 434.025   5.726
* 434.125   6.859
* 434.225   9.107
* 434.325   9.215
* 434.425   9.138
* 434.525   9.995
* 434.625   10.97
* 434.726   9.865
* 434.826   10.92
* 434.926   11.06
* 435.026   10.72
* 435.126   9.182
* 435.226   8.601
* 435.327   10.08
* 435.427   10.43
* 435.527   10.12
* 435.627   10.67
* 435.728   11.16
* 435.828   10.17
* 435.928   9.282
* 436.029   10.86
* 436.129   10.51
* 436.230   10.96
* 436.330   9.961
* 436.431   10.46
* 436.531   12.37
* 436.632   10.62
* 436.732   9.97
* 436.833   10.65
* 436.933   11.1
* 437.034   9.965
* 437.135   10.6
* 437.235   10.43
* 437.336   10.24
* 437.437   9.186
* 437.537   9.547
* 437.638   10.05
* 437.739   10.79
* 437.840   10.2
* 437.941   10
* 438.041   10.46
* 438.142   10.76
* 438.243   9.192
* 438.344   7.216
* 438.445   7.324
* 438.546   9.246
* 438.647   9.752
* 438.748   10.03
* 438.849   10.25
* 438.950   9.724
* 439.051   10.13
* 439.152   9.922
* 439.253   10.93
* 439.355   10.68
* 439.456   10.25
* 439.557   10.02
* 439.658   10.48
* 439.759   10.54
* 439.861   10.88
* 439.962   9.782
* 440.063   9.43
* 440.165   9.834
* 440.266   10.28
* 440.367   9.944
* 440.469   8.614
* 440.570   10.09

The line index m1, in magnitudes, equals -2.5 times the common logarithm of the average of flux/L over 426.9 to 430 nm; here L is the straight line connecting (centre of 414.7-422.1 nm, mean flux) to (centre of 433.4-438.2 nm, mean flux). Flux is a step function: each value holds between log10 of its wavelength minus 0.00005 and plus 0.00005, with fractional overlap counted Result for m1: 0.13 mag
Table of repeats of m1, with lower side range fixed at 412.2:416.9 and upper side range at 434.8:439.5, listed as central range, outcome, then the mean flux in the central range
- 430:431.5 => 0.36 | 7.3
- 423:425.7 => 0.05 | 9.82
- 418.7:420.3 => 0.05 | 9.82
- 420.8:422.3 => -0.02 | 10.5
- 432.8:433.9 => -0.02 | 10.3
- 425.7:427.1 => 0.04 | 9.87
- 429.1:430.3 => 0.25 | 8.08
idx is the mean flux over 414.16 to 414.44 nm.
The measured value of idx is 8.82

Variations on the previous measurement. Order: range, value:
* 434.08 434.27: 7.98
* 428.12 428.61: 9.27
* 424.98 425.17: 8.87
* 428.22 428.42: 9.68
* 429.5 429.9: 8.27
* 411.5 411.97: 11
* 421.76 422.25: 10.5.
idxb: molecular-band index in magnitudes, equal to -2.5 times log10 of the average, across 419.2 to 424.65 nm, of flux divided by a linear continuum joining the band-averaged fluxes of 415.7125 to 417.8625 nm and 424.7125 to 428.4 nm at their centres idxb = 0.00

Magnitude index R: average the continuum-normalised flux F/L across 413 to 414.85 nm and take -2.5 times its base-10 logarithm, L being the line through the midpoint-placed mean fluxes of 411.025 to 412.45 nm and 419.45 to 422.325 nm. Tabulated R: 0.058 mag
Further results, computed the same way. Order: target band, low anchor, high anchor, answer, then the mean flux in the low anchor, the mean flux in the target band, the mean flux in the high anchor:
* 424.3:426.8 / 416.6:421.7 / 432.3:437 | 0.01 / 10.1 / 9.9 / 9.9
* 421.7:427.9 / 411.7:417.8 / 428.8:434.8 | -0.02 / 10.3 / 9.65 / 8.86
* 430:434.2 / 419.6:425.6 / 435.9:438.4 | 0.14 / 9.82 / 8.85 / 10.2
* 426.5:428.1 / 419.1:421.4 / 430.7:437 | 0.06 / 10.2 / 9.44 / 9.68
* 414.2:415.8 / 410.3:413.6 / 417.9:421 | 0.04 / 10.4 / 9.94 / 10.1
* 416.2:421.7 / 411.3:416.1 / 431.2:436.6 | 0.01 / 10.4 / 10.2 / 9.89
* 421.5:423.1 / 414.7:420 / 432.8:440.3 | 0.07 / 10.2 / 9.48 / 10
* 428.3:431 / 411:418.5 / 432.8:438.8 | 0.24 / 10.4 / 8.05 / 9.96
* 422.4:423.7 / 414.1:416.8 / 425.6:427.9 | 0.08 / 10.3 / 9.14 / 9.67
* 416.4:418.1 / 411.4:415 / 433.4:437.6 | 0.01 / 10.4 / 10.2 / 9.93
